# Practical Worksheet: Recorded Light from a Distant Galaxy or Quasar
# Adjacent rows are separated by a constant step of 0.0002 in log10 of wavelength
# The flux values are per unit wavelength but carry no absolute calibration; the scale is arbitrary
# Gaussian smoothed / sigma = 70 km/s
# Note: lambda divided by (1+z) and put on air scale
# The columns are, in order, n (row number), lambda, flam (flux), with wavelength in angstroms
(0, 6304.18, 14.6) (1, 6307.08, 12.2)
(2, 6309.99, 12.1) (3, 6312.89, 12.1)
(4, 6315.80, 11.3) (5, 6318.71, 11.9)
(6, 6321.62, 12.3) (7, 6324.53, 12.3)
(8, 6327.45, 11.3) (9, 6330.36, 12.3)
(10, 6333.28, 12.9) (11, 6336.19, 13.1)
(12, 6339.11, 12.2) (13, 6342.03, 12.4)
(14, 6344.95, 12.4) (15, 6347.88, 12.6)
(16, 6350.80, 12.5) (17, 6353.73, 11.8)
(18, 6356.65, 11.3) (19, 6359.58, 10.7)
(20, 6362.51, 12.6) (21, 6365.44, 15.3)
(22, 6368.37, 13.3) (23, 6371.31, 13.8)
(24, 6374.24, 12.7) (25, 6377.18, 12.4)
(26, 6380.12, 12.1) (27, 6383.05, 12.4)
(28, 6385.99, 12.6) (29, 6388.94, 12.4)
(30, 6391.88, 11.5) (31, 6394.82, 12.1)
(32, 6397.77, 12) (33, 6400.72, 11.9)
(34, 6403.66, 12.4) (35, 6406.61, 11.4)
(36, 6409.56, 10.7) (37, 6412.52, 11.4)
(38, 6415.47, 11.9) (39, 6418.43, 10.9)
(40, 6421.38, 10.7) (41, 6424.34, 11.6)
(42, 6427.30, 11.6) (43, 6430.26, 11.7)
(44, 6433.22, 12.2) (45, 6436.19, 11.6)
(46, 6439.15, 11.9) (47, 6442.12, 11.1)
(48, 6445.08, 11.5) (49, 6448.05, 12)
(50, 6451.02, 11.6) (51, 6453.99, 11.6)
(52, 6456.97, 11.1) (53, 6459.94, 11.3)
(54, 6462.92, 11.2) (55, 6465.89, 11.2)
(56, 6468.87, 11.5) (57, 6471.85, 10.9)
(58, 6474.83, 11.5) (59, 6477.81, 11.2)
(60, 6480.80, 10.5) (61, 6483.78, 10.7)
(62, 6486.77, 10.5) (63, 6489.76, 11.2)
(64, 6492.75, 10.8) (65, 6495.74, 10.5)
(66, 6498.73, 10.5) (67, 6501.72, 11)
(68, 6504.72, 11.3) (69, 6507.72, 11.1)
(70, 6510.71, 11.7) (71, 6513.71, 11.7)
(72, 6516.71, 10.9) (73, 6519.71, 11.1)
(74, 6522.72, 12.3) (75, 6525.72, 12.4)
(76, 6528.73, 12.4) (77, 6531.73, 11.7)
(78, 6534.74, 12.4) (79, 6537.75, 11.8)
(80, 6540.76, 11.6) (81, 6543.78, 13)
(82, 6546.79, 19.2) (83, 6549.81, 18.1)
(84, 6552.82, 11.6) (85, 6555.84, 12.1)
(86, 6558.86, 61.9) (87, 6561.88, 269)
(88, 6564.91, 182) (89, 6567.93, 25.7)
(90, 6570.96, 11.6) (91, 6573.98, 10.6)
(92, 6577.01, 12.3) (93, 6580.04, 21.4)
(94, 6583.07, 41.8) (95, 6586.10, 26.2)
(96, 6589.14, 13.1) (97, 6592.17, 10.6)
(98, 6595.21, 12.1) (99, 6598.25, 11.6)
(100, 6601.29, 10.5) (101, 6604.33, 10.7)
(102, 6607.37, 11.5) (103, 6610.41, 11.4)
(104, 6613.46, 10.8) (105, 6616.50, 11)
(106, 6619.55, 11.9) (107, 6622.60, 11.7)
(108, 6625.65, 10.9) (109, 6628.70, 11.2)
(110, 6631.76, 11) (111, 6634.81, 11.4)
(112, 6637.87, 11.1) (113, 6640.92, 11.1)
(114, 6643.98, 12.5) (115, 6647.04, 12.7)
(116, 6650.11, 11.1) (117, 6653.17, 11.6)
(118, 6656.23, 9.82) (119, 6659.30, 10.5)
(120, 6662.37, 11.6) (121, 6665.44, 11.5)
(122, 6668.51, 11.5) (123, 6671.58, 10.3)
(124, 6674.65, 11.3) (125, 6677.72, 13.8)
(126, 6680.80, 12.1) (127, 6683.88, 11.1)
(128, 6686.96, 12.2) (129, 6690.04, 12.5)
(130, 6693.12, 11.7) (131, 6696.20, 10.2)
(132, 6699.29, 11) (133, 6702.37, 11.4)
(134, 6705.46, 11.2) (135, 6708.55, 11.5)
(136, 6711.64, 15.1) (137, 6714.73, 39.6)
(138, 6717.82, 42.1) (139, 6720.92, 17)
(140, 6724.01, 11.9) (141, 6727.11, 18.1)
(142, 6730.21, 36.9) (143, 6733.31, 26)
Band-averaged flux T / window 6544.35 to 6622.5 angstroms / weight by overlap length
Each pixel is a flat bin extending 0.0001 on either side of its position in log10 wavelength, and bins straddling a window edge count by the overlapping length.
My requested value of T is 33.2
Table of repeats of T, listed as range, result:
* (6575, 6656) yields 13.5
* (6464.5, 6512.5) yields 11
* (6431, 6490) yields 11.3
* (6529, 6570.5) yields 48.7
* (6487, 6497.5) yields 10.8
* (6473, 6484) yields 11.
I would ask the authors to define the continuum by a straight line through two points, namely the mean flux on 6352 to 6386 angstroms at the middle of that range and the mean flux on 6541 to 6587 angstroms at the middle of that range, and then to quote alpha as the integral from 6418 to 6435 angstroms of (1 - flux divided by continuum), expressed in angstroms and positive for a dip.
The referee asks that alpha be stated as 8.6 angstroms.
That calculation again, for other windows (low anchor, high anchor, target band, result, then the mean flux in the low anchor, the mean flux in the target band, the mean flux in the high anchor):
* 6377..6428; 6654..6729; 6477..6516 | 5.30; 11.8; 11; 14.6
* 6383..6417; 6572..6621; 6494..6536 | 6.50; 11.9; 11.5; 14.8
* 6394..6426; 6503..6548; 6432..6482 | 1.77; 11.5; 11.4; 12.3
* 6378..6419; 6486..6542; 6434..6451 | 0.08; 11.9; 11.6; 11.4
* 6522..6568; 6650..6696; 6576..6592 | 5.73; 44.8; 22.3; 11.5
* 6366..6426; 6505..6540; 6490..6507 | 1.37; 12.1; 10.9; 11.8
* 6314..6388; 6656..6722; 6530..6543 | 1.59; 12.4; 11.9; 14.6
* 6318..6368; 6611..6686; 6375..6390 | -0.18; 12.4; 12.4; 11.4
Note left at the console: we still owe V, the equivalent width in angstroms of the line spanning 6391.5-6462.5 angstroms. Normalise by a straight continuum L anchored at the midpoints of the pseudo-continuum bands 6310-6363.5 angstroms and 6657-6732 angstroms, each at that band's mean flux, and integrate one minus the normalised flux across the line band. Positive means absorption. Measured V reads 7.82 angstroms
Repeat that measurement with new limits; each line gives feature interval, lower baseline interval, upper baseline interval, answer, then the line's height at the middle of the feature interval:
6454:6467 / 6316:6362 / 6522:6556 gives 1.6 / 12.8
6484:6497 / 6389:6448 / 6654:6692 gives 0.9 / 11.6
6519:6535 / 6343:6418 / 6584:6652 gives 0.3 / 12.3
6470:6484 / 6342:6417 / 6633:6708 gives 1.2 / 12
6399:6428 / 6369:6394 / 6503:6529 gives 2.0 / 12.3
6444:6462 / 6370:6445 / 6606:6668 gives 0.4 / 11.8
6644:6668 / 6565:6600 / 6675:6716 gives 8.5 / 17.6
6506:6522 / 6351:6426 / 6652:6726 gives 2.0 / 13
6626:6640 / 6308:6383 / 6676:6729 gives 3.9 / 15.4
